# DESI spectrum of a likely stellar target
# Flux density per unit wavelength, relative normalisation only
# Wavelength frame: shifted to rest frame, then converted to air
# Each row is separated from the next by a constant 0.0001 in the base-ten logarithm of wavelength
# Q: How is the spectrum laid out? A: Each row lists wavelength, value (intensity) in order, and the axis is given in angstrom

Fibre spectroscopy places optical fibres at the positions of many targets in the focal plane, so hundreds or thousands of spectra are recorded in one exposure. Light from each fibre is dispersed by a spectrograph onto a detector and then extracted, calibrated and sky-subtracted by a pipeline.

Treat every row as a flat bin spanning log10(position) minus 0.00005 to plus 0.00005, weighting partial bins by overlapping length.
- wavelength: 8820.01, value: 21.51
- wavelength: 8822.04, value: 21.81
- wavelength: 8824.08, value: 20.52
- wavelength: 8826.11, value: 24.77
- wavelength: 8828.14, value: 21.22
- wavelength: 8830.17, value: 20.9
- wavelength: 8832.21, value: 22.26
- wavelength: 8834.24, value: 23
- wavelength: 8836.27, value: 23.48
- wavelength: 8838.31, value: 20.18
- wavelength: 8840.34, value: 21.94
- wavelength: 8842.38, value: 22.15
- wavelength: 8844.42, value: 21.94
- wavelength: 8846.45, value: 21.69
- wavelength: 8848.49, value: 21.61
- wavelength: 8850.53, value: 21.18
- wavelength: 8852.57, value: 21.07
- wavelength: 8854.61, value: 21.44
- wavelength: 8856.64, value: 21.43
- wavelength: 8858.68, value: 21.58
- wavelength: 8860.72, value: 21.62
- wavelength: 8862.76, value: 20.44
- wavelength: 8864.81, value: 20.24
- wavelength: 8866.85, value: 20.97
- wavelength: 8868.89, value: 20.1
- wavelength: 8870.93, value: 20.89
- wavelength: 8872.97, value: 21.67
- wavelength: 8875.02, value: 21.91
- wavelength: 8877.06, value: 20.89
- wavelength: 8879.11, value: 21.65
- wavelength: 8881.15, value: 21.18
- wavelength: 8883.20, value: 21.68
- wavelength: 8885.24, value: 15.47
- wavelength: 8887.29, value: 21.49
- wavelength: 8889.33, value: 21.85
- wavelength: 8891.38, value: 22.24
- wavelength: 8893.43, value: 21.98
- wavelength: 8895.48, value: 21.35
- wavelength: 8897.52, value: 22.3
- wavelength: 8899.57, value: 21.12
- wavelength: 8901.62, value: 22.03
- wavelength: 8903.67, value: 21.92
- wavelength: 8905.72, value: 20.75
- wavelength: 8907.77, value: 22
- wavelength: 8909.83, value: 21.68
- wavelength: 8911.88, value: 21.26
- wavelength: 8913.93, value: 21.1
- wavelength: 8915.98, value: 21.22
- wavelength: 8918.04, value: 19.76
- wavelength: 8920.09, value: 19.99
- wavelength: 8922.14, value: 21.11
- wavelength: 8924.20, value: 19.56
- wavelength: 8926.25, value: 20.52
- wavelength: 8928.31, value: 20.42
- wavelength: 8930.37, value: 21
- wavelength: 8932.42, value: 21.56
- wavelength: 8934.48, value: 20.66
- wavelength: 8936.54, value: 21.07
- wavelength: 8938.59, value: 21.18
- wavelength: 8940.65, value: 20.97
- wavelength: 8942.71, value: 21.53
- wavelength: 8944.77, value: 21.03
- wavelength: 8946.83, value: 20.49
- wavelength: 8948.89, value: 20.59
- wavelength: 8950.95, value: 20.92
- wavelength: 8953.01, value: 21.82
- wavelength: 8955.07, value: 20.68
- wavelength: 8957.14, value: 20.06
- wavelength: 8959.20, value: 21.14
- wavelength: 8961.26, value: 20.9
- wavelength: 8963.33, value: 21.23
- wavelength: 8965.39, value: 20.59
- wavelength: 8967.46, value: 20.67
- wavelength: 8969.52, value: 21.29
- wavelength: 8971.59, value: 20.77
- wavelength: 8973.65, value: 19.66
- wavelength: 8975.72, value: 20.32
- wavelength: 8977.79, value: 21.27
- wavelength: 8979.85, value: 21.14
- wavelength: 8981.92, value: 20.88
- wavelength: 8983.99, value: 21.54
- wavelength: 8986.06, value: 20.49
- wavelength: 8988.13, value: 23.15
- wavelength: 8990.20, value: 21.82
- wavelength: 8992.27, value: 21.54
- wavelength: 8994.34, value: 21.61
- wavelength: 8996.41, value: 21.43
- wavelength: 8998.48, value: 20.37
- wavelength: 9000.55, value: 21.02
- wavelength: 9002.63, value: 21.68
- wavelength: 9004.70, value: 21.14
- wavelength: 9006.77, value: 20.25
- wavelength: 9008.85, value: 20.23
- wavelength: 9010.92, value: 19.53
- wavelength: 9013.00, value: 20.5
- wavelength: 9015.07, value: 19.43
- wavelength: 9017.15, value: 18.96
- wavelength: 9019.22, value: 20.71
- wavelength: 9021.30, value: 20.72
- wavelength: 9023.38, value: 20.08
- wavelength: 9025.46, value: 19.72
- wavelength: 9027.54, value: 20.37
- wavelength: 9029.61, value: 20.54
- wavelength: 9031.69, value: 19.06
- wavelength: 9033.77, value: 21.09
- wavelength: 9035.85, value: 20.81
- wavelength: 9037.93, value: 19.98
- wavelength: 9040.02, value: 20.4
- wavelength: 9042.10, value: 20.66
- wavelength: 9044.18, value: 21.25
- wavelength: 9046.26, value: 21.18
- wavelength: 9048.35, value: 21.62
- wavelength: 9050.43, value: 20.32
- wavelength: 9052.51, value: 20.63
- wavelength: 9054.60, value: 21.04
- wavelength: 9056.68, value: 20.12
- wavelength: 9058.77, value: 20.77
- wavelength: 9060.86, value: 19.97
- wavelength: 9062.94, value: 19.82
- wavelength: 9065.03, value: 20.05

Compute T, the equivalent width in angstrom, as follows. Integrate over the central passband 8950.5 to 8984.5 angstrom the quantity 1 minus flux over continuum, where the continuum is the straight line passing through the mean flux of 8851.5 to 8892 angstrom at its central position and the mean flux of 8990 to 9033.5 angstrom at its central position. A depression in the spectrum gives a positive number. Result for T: -0.4 angstrom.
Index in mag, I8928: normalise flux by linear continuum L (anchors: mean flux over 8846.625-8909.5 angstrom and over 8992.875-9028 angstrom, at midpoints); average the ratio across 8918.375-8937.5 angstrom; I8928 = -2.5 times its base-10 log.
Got 0.02 mag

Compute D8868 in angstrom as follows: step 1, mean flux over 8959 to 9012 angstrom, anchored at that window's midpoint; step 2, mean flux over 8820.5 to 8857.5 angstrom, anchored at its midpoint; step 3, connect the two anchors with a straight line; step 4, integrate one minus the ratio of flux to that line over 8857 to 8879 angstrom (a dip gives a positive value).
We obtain 0.6 angstrom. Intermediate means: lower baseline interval 21.8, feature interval 21.1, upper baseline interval 21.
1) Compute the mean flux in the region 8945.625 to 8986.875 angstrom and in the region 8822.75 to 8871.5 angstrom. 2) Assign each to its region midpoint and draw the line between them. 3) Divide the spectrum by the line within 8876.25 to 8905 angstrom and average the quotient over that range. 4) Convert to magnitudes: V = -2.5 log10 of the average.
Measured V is 0.00 mag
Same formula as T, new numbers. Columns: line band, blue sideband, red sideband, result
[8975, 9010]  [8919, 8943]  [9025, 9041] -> -1.20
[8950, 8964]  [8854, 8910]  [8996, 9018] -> -0.16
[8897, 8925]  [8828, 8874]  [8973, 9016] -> 0.13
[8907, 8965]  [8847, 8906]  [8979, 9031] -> 0.22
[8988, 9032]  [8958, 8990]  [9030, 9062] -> 0.43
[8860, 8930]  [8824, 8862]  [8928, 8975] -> 1.18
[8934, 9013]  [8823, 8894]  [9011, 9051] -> -0.97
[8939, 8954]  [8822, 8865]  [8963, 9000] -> 0.14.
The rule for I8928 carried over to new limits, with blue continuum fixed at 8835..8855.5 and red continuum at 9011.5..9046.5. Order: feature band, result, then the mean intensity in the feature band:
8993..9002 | -0.03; 21.1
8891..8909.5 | -0.02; 21.7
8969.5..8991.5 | -0.02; 21.1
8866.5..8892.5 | 0.03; 20.9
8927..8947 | 0.00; 21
